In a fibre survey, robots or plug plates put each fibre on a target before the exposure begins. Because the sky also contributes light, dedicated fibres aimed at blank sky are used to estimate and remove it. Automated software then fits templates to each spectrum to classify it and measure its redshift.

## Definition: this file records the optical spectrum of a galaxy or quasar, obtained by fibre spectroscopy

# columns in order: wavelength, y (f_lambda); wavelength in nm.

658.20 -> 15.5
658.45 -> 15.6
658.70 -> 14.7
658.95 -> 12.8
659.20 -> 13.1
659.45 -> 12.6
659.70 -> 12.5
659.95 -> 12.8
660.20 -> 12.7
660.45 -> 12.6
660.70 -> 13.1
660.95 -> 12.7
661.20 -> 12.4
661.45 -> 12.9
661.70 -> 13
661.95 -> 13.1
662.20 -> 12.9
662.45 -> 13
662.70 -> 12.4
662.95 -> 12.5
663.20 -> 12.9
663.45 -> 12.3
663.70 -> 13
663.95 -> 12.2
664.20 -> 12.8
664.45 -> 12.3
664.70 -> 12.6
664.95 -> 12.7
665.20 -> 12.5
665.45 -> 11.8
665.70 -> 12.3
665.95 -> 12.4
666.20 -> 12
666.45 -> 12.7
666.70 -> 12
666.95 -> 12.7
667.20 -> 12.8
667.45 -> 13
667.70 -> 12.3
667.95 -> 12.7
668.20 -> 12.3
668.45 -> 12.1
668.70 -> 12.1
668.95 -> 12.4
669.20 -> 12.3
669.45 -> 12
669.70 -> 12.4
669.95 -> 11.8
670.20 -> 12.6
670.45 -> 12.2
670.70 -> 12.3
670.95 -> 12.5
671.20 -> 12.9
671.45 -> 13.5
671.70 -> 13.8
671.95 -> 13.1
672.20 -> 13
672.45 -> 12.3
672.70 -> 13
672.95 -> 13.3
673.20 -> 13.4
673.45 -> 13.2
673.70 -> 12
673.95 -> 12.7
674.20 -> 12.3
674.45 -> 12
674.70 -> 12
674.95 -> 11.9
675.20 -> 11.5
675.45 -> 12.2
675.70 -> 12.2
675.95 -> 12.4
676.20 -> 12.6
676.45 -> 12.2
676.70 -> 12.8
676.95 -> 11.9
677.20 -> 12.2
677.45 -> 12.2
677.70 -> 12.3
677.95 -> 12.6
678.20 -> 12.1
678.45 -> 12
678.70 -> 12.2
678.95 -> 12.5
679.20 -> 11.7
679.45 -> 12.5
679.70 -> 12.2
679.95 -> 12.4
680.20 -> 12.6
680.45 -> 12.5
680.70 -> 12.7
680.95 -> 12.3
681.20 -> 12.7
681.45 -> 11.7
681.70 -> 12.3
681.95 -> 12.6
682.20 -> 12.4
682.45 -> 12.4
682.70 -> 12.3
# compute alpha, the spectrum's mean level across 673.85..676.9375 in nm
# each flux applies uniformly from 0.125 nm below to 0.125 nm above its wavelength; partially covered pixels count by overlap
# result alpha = 12.2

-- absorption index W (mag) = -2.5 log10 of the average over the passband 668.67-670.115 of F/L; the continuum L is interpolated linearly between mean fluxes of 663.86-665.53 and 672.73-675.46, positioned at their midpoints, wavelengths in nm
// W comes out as 0.02 mag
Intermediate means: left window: 12.4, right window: 12.4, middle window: 12.2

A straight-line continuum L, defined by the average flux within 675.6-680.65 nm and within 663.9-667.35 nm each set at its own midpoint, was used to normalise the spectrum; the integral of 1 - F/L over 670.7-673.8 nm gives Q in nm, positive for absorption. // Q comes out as -0.15 nm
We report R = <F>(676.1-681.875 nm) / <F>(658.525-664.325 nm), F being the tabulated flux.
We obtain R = 1.0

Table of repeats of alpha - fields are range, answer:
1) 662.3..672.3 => 12.5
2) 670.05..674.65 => 12.8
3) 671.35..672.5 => 13.2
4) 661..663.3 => 12.8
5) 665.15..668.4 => 12.4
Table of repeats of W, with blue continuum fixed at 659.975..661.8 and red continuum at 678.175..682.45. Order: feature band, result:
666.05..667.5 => 0.01 mag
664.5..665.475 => 0.02 mag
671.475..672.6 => -0.05 mag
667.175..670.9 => 0.02 mag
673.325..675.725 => 0.02 mag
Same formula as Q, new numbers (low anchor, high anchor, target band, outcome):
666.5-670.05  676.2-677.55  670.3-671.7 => -0.050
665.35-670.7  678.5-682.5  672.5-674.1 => -0.072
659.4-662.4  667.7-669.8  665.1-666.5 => 0.024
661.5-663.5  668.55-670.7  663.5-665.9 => 0.029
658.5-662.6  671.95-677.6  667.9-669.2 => 0.039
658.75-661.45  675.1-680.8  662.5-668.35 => 0.069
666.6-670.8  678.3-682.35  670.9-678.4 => -0.115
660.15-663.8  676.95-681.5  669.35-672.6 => -0.034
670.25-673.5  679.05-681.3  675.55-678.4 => 0.068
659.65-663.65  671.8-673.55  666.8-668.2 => 0.028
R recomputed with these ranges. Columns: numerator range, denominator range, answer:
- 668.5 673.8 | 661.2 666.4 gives 1.01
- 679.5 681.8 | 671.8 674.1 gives 0.96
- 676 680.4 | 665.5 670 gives 1.00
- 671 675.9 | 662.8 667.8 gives 1.01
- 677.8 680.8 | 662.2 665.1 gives 0.98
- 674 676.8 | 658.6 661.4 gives 0.95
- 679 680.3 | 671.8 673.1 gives 0.95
